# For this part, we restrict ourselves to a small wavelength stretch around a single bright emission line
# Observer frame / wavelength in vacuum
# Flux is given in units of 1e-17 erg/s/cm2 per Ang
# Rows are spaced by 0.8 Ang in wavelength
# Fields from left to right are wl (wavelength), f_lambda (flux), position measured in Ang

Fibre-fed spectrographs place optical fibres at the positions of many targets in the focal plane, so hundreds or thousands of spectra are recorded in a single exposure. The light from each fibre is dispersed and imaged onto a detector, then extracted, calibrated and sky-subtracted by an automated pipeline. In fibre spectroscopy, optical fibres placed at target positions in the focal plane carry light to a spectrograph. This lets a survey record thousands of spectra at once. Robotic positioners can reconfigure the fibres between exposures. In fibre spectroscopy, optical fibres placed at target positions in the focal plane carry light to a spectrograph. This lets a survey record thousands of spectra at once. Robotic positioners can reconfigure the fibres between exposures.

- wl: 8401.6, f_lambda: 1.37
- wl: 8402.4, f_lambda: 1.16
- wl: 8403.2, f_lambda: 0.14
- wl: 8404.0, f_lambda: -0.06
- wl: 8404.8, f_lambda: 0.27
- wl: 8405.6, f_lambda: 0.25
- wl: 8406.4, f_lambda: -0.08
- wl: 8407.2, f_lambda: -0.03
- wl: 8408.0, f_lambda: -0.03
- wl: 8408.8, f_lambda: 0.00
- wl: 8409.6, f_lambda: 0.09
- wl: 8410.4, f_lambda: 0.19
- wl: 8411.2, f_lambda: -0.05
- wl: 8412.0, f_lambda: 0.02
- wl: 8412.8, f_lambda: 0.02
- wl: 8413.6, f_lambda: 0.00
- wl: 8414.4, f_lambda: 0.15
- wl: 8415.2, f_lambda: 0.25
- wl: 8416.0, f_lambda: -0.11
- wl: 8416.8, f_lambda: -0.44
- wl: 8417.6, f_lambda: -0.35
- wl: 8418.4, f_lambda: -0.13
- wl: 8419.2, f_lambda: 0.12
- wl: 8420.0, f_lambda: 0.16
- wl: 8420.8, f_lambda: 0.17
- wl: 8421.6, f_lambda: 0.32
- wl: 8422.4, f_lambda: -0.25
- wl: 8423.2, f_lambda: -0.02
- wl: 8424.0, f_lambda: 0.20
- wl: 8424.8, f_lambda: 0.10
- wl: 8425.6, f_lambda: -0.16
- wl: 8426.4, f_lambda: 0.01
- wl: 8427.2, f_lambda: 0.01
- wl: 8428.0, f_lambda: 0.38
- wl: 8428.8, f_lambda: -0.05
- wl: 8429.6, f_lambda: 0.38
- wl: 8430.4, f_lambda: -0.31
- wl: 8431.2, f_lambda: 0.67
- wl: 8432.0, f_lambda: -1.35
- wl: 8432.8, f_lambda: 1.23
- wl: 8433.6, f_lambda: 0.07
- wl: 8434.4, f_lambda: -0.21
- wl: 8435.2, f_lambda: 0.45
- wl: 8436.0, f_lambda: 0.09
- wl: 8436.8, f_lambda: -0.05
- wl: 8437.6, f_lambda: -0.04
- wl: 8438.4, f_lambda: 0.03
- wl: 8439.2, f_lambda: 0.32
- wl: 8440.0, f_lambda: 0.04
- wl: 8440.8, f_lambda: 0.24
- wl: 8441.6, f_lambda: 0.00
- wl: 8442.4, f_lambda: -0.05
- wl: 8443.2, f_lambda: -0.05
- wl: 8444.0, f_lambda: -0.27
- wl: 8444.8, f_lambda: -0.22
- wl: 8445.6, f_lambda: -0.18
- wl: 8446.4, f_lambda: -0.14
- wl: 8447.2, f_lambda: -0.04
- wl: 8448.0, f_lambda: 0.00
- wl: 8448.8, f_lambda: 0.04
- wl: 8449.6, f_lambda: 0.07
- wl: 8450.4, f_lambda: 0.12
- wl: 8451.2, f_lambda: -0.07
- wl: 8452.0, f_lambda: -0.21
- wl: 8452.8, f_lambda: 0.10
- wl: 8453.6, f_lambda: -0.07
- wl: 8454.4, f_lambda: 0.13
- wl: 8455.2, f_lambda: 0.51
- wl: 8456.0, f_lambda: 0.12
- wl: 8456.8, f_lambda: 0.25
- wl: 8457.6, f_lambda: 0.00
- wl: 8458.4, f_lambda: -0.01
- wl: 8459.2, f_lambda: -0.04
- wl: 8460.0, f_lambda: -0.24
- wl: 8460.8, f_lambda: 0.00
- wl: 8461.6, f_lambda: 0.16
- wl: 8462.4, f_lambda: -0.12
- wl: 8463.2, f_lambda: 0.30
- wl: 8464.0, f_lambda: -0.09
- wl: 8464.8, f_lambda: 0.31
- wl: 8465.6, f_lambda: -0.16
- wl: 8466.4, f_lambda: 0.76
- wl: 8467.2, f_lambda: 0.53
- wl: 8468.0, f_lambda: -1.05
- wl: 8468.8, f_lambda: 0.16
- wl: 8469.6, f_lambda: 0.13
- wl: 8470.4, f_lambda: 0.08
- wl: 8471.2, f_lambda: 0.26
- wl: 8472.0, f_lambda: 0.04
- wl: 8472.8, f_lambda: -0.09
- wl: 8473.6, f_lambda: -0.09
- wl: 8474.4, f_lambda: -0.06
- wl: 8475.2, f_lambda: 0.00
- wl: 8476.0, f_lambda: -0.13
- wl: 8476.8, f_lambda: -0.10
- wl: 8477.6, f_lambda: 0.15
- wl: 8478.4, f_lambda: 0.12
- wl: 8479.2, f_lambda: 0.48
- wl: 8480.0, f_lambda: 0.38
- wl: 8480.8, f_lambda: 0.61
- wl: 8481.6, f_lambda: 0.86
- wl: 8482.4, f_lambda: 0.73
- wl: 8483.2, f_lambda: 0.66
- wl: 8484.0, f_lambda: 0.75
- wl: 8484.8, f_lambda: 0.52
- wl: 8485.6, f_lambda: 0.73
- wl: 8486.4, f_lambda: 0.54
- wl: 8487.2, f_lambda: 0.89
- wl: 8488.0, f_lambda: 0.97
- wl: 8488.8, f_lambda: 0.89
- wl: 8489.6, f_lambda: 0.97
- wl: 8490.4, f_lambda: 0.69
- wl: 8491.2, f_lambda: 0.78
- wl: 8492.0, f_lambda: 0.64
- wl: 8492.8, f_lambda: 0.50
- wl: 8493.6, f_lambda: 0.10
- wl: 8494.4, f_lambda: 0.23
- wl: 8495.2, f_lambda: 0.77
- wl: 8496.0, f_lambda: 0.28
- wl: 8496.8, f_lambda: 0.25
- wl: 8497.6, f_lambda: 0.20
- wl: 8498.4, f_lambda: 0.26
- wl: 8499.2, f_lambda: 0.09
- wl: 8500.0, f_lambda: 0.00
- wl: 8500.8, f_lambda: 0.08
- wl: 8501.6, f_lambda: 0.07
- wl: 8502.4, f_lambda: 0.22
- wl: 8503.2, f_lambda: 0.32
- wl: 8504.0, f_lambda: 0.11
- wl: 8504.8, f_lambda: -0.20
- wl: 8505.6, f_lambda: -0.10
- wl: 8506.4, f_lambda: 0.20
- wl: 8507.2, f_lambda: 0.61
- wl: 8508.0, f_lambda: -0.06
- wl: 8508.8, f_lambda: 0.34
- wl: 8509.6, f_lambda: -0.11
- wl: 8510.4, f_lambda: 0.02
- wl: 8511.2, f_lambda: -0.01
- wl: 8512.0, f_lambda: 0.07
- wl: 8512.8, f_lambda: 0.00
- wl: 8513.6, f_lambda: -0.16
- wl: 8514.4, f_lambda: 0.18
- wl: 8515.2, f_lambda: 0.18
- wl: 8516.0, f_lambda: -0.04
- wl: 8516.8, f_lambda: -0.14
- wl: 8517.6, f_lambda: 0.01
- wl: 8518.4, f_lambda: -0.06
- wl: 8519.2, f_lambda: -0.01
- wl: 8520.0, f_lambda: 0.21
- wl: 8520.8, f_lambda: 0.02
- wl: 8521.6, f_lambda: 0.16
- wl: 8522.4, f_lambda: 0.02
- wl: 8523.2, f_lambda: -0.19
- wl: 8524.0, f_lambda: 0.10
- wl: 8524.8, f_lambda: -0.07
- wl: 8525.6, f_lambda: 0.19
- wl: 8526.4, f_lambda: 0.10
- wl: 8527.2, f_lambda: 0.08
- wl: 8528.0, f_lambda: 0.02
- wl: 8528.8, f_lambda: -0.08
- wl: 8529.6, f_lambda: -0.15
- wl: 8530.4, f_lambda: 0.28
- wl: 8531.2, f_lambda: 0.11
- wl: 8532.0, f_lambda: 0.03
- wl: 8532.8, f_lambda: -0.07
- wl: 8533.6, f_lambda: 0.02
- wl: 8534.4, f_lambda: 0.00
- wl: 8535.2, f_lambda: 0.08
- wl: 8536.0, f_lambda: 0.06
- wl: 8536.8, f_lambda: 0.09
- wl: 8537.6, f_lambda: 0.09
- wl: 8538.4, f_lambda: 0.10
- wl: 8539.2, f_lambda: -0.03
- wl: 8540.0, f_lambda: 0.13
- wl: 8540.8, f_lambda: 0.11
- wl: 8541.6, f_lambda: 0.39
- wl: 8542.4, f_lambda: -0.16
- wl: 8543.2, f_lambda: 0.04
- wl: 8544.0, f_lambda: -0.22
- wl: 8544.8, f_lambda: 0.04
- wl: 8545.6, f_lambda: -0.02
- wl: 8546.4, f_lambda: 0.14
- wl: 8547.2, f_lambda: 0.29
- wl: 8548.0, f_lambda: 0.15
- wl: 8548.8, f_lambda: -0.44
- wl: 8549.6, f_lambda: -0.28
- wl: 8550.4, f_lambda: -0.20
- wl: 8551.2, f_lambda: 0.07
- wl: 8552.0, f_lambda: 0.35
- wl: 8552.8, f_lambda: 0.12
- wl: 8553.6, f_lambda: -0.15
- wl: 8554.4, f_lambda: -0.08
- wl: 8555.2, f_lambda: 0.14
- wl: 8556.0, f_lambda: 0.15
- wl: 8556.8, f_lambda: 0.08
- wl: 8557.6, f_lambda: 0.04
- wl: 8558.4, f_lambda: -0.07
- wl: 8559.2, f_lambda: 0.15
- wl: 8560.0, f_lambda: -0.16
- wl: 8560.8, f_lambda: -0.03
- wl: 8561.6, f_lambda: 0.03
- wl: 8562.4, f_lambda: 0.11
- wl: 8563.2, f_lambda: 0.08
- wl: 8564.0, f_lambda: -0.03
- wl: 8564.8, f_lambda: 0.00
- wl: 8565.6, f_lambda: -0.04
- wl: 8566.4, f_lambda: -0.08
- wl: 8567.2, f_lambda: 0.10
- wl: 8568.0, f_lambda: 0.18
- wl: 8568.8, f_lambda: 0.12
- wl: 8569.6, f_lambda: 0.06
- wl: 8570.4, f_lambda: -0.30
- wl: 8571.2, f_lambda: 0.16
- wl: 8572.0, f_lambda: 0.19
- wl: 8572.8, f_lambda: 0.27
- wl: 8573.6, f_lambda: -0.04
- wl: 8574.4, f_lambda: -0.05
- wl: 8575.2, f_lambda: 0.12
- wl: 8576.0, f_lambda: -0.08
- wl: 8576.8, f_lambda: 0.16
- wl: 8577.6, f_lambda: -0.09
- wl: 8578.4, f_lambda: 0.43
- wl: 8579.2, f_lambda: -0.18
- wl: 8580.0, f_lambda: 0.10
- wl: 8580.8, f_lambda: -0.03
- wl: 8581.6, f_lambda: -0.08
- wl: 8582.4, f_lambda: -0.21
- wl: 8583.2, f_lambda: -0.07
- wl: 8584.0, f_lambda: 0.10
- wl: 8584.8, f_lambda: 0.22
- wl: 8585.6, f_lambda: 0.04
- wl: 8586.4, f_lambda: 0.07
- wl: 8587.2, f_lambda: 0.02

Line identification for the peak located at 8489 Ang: [O II] 3727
